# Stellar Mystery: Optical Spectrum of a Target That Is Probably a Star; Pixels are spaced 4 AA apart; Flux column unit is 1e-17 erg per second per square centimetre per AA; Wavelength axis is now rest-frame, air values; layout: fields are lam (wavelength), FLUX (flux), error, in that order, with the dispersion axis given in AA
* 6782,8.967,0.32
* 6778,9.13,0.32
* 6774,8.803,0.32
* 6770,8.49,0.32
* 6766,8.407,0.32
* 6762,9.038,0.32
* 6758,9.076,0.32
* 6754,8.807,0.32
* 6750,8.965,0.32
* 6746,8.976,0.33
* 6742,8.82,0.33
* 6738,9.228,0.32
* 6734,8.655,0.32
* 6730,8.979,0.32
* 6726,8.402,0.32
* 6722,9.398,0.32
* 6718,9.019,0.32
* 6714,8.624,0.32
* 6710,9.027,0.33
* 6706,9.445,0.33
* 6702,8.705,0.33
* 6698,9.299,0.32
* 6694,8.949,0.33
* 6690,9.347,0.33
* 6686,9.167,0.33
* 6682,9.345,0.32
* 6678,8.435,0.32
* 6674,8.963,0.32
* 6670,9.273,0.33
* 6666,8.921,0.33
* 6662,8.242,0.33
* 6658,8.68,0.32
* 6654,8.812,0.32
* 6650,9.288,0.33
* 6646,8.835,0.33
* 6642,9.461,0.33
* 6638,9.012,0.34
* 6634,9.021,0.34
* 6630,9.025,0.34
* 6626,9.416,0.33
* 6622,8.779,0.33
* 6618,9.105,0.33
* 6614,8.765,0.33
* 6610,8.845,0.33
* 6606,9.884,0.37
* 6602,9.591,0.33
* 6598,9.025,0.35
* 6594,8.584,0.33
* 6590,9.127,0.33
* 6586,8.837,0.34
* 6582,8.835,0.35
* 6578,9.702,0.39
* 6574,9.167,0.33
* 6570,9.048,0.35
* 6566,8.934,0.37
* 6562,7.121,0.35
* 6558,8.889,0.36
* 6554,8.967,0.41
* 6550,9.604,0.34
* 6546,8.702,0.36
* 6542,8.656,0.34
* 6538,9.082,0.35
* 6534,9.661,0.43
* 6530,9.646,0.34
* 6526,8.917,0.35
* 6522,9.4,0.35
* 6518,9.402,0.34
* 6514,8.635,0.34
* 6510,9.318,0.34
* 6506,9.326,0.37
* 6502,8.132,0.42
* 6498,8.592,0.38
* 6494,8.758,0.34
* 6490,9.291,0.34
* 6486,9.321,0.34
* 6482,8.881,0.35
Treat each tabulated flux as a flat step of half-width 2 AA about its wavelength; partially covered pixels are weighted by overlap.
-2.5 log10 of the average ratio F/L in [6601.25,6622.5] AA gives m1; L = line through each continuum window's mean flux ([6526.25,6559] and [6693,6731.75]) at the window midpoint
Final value -0.010 mag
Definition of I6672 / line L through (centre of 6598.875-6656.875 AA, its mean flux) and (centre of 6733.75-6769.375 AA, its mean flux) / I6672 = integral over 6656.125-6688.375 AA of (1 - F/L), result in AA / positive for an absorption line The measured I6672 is 0.5 AA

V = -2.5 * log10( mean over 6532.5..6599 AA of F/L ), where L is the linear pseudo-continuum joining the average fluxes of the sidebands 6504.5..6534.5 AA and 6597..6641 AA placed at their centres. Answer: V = 0.033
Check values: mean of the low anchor 9.27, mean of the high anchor 9.14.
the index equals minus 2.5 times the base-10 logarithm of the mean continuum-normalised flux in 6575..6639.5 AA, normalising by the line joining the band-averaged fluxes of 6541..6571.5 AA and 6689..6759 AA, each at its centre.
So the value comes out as -0.03 mag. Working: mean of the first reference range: 8.74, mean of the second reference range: 8.98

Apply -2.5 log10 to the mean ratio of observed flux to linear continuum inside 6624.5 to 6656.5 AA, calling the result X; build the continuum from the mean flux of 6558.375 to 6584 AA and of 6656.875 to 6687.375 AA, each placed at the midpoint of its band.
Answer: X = -0.03 mag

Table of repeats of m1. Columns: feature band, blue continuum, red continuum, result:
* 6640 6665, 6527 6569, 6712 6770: 0.00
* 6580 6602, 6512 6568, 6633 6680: 0.00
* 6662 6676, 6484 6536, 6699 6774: 0.00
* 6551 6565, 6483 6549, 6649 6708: 0.07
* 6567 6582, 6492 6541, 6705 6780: -0.02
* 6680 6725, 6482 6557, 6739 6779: -0.02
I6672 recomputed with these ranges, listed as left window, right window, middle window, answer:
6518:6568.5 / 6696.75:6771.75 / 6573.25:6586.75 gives -0.3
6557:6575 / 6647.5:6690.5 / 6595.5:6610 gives -1.1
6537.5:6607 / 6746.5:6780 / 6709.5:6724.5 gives -0.2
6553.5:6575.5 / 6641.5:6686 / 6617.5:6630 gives -0.4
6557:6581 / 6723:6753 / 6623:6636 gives -0.4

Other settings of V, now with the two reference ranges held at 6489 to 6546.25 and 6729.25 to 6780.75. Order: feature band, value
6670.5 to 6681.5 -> 0.008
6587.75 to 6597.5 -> 0.013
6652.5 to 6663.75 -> 0.045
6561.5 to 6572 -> 0.057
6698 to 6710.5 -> -0.023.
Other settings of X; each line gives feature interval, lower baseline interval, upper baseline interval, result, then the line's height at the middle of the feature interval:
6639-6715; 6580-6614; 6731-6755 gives -0.001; 8.99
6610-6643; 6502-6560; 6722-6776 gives -0.006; 9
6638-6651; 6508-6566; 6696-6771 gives -0.025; 8.95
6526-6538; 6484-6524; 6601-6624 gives -0.045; 9.05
